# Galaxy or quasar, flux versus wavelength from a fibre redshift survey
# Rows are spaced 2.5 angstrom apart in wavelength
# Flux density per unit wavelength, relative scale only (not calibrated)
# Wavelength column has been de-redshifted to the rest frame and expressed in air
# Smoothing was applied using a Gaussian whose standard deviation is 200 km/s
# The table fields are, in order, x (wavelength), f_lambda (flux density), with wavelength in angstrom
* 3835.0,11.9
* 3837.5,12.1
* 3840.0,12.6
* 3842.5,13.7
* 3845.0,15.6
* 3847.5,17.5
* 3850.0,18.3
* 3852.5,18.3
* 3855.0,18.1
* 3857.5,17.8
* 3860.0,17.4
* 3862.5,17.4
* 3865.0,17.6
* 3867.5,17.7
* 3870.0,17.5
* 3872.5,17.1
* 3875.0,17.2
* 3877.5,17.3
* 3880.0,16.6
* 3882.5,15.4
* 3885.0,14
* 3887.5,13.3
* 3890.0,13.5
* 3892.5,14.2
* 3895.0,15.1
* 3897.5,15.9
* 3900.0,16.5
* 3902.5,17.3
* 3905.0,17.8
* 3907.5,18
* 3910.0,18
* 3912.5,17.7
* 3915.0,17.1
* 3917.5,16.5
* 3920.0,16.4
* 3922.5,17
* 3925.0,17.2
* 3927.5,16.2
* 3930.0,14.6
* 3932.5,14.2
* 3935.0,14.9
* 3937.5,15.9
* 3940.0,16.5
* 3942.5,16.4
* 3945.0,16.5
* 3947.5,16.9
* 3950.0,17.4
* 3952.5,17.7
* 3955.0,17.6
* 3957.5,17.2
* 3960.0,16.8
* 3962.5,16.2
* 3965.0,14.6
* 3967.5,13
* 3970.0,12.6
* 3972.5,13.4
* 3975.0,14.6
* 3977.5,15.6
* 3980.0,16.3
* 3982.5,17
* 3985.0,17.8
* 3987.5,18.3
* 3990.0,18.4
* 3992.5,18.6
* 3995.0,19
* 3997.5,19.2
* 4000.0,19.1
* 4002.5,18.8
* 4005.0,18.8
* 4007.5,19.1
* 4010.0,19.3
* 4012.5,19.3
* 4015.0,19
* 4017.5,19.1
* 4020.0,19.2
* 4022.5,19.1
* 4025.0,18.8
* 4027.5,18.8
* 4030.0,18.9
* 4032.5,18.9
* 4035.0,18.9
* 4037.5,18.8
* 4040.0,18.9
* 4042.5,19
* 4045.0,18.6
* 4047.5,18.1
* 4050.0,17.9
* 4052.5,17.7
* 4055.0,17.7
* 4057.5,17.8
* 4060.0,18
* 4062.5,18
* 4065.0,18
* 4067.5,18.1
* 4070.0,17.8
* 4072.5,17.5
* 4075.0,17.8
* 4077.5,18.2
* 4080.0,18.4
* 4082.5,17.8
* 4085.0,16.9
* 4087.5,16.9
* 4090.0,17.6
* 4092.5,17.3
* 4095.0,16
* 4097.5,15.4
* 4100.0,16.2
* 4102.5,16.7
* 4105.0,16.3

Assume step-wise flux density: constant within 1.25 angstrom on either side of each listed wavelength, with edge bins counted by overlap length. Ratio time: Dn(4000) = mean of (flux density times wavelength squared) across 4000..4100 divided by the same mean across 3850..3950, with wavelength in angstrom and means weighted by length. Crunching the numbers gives 1.2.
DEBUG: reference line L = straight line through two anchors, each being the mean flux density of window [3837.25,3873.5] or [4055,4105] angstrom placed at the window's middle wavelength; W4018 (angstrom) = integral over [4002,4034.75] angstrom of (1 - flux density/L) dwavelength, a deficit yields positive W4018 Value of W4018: -3.5 angstrom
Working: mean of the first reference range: 16.7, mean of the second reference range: 17.4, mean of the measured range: 19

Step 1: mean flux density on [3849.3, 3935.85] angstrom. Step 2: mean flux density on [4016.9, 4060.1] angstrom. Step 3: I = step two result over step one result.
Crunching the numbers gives 1.12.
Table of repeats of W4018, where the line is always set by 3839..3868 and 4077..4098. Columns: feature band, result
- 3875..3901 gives 2.5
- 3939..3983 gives 2.9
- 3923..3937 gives 1.2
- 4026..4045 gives -1.9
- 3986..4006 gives -2.0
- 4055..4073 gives -0.8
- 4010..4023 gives -1.6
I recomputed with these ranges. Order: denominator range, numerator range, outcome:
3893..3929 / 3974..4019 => 1.08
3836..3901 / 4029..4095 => 1.12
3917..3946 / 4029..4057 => 1.15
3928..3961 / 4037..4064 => 1.11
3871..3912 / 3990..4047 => 1.18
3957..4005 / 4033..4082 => 1.09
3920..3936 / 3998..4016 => 1.21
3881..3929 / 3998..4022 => 1.18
